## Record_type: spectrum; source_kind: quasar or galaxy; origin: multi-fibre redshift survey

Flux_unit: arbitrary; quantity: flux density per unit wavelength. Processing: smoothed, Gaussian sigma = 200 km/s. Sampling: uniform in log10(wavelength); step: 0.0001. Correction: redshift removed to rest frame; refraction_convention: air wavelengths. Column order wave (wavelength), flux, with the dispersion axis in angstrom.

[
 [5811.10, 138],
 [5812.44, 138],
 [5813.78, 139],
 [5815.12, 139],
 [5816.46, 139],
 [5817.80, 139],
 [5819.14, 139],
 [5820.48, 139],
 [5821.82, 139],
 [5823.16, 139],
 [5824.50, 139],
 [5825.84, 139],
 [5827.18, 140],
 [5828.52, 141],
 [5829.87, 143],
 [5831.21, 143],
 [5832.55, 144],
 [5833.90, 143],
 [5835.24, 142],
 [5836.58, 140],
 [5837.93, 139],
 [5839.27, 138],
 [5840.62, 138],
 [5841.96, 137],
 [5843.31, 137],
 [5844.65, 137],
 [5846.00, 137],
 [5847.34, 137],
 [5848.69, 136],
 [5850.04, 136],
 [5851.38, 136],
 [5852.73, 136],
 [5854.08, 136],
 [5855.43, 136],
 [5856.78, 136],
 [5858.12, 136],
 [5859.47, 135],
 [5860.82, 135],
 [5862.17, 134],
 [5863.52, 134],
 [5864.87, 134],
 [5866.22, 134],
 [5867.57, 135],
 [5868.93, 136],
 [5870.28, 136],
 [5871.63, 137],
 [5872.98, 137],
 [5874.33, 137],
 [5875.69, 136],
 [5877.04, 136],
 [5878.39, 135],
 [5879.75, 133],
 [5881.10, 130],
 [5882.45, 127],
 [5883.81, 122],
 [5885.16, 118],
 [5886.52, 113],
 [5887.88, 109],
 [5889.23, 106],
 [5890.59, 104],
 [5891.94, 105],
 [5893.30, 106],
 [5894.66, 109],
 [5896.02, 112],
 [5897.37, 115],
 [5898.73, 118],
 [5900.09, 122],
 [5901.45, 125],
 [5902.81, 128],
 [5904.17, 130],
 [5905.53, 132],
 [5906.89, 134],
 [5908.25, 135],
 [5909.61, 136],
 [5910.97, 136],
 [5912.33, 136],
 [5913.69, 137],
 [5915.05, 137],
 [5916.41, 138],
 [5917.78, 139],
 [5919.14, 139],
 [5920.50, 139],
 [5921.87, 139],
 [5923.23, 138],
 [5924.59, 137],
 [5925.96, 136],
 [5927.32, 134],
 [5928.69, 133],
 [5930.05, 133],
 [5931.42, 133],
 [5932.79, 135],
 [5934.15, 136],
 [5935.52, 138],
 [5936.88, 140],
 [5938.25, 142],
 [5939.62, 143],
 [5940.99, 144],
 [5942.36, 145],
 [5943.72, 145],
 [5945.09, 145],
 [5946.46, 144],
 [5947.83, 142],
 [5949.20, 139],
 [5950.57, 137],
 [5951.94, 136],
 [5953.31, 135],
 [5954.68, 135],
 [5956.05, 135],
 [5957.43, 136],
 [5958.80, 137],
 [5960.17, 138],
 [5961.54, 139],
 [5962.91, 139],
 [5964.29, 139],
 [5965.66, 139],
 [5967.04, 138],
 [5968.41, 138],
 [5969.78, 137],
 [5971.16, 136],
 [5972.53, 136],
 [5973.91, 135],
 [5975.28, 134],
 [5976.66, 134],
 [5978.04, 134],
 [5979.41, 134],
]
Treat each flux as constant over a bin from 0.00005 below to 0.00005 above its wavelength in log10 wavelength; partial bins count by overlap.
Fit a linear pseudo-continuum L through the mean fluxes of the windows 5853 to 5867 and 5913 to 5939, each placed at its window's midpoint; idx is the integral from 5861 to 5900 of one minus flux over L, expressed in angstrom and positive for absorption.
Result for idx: 3.2 angstrom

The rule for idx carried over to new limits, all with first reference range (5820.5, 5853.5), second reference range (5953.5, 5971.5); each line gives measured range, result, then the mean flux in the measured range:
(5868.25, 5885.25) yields 0.70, 133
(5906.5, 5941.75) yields 0.15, 137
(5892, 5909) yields 2.03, 122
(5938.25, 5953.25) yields -0.45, 142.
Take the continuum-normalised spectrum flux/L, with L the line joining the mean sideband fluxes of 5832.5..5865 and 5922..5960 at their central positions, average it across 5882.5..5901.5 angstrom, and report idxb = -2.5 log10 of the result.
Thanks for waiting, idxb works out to 0.213 mag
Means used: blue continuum 137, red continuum 138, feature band 113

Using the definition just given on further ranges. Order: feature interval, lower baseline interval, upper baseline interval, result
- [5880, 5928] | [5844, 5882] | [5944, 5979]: 0.08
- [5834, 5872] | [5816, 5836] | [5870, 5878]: 0.01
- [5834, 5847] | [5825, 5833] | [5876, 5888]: 0.00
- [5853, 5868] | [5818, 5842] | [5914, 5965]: 0.04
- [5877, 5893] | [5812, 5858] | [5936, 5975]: 0.17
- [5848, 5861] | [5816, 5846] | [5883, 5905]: -0.04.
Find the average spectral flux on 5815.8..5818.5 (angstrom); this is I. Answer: 139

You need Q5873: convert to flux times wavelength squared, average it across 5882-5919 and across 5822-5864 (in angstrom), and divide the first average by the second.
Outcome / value 0.91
